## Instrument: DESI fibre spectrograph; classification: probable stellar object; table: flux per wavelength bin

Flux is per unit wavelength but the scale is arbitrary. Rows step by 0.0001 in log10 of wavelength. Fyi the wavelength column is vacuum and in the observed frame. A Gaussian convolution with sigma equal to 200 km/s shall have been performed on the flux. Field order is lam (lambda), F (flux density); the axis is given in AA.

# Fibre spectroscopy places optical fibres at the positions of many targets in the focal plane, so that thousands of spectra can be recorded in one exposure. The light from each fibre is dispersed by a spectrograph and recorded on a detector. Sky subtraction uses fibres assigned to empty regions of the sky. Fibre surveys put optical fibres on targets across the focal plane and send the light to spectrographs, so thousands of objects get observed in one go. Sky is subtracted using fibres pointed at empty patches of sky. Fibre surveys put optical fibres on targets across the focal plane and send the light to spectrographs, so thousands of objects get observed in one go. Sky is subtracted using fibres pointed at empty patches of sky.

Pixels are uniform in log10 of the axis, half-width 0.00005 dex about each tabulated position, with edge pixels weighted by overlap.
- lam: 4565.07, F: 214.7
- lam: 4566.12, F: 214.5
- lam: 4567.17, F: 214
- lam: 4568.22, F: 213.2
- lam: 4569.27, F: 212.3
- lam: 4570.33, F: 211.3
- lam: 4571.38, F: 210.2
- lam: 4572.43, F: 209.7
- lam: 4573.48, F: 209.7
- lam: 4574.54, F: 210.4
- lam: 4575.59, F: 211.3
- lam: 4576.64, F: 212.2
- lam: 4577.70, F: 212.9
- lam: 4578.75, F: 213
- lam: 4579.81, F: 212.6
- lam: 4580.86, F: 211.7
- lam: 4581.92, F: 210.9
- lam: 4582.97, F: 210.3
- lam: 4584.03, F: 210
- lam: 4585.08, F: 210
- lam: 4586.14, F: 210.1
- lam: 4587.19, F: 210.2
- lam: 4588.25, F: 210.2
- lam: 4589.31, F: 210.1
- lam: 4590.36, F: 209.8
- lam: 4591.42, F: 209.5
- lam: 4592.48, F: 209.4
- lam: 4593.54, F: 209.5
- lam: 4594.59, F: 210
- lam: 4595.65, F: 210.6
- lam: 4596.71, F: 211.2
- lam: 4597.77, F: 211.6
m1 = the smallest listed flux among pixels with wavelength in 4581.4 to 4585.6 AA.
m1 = 210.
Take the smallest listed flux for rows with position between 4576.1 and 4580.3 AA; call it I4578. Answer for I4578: 212.2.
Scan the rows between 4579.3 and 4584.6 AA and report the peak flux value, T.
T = 212.6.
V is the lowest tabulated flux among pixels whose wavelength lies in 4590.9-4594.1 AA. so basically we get 209.4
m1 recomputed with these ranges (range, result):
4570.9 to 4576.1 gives 209.7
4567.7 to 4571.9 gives 210.2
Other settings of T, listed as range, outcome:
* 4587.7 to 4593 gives 210.2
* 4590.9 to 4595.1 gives 210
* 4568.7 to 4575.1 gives 212.3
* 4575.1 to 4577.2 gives 212.2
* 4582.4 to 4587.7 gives 210.3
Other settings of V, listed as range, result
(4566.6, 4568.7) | 213.2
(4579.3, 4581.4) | 211.7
